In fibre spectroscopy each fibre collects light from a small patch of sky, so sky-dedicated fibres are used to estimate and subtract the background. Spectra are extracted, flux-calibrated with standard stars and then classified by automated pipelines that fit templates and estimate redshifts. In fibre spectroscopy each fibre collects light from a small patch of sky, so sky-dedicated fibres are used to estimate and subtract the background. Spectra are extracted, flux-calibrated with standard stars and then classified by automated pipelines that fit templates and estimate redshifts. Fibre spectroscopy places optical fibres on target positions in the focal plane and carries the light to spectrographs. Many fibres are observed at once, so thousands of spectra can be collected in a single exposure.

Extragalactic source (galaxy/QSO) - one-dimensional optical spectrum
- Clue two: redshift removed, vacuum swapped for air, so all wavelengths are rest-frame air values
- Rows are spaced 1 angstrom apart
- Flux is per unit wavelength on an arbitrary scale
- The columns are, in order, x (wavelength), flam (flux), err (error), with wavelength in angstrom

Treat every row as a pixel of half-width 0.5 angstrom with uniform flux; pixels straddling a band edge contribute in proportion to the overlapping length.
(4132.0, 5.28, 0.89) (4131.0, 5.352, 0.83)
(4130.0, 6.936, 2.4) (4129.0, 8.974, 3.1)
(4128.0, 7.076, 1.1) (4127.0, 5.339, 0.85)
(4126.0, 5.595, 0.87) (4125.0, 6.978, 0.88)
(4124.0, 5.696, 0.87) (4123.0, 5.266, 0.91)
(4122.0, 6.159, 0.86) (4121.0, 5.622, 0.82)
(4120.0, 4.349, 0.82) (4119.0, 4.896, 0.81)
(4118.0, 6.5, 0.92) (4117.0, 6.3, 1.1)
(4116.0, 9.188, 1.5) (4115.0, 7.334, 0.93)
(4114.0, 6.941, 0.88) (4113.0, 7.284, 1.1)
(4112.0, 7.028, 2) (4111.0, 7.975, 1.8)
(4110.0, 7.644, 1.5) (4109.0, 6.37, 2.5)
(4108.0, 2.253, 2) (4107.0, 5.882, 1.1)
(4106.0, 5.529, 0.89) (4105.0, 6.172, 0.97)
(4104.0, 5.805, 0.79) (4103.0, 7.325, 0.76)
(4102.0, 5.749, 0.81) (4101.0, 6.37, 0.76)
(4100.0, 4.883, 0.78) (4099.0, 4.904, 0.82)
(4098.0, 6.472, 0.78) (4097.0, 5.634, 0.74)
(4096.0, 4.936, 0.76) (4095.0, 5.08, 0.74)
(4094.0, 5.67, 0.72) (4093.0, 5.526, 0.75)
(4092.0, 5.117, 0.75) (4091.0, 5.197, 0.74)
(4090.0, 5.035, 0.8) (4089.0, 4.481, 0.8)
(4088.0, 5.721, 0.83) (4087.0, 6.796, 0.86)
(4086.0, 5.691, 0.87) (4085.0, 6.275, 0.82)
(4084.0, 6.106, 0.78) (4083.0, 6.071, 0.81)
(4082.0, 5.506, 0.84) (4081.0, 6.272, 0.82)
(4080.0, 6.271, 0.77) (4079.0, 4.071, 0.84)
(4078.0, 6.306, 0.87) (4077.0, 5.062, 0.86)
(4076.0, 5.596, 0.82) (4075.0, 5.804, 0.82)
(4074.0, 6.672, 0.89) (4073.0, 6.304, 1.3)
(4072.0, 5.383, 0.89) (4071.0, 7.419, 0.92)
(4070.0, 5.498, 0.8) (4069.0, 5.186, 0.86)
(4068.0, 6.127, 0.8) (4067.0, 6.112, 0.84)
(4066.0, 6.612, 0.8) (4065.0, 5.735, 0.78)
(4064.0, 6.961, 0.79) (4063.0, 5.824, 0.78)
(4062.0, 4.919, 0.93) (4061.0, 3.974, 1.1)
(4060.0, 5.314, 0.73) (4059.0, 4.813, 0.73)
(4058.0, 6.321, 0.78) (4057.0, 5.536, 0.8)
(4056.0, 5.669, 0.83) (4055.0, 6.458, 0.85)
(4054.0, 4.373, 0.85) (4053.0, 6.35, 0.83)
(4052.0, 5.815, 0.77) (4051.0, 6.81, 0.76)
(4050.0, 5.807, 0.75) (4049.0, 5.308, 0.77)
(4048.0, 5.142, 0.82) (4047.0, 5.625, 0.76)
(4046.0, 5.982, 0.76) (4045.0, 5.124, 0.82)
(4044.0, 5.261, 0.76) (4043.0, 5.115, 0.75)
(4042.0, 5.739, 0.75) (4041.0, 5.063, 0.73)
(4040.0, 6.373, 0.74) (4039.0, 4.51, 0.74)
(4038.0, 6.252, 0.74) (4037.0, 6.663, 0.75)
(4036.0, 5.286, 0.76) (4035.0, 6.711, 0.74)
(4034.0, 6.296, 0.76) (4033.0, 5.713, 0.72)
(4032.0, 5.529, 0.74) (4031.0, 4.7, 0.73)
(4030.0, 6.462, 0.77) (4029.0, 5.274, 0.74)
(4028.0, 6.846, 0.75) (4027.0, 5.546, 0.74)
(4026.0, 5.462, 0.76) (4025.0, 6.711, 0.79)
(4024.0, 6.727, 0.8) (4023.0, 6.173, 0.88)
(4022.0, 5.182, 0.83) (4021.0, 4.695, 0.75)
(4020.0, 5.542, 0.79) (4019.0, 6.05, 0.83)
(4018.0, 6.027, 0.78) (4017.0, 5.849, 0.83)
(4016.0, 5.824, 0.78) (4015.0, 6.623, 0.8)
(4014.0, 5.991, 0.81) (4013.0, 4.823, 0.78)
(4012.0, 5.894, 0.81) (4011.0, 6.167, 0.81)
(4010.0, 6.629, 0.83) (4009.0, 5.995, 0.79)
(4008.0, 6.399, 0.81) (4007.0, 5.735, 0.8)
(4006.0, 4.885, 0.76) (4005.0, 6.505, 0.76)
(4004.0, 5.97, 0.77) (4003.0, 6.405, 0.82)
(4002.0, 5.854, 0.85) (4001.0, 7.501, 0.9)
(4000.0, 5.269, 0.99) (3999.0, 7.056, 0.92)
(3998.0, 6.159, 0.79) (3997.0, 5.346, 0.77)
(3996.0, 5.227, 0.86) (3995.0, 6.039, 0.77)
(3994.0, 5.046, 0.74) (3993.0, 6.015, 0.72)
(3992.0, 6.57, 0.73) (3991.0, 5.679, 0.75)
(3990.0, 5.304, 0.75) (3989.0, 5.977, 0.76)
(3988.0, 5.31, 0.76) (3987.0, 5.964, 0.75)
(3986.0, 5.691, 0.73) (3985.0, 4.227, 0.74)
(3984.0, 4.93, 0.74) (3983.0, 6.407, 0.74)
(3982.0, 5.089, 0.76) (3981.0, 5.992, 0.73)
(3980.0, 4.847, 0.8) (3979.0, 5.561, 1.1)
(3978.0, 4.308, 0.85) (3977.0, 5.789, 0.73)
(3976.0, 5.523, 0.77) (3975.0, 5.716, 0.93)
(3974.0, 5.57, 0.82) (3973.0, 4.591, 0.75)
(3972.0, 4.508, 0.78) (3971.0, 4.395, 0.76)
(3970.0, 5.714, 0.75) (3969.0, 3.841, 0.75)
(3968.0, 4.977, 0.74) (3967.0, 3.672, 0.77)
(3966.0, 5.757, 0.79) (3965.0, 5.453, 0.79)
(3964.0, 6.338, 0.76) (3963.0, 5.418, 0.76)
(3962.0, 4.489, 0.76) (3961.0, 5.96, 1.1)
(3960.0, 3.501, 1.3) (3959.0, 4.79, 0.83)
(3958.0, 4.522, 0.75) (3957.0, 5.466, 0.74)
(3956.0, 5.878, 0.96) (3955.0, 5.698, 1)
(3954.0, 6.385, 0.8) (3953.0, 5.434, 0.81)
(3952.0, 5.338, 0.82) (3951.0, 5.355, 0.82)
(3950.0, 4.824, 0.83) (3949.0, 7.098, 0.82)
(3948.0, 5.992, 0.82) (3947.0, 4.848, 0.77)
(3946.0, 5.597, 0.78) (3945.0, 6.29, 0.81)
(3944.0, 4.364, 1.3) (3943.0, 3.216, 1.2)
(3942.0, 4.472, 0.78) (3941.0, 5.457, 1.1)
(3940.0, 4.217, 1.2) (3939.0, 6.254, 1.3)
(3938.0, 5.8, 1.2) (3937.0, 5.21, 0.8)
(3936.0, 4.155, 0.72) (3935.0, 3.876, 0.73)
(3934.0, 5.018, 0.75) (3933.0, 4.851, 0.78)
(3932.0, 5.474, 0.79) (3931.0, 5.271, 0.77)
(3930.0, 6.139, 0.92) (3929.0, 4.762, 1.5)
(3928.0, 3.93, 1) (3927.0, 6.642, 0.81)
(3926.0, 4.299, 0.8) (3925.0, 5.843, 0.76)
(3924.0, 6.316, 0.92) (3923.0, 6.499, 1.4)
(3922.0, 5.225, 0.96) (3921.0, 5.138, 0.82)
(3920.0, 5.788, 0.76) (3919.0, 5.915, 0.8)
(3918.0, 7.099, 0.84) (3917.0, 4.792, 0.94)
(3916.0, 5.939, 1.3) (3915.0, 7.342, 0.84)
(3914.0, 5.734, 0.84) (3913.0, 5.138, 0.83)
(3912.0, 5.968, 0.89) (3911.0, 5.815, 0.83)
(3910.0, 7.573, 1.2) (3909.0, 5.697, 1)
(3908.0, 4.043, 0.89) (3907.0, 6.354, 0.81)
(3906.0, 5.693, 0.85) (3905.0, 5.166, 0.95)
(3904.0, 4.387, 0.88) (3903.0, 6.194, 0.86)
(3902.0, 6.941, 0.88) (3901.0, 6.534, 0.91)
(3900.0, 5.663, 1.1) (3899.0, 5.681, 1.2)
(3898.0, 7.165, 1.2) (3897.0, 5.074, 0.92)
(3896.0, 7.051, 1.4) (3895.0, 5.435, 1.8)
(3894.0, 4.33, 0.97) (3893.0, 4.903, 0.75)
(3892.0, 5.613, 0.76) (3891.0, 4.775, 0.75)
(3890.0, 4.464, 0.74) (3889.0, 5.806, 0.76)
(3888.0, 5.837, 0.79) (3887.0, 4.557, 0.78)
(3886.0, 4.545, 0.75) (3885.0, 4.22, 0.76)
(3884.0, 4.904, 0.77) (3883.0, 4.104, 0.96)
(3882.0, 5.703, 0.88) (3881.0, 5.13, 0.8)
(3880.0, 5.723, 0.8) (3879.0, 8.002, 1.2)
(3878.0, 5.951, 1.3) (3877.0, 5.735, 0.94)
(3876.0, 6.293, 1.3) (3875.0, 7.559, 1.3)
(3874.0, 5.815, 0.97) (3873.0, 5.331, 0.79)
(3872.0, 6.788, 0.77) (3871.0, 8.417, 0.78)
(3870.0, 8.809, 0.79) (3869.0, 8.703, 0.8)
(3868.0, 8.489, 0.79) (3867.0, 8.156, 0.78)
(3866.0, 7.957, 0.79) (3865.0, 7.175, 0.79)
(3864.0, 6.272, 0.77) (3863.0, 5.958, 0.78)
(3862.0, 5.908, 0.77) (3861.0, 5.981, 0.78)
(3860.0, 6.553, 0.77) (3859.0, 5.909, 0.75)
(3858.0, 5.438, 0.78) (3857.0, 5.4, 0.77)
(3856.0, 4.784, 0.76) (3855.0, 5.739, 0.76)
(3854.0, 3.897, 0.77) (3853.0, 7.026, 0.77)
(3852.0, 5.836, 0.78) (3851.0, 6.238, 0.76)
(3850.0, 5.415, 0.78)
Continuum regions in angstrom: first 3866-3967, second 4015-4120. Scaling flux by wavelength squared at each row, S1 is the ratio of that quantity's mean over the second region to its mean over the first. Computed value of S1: 1.11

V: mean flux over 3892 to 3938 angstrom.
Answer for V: 5.6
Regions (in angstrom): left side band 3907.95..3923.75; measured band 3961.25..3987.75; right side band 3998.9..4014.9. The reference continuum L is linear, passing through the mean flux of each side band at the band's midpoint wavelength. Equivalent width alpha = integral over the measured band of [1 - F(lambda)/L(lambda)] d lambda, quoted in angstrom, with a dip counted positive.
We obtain 3.6 angstrom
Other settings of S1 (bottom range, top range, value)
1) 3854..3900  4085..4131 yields 1.13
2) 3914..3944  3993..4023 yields 1.15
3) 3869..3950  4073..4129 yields 1.16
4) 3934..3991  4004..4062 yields 1.14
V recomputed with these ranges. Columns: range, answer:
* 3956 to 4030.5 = 5.59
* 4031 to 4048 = 5.66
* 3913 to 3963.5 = 5.36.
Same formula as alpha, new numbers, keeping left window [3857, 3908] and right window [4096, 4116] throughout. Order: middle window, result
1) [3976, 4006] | 2.07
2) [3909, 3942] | 2.94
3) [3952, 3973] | 3.45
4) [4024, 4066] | 3.14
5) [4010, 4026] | 0.67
